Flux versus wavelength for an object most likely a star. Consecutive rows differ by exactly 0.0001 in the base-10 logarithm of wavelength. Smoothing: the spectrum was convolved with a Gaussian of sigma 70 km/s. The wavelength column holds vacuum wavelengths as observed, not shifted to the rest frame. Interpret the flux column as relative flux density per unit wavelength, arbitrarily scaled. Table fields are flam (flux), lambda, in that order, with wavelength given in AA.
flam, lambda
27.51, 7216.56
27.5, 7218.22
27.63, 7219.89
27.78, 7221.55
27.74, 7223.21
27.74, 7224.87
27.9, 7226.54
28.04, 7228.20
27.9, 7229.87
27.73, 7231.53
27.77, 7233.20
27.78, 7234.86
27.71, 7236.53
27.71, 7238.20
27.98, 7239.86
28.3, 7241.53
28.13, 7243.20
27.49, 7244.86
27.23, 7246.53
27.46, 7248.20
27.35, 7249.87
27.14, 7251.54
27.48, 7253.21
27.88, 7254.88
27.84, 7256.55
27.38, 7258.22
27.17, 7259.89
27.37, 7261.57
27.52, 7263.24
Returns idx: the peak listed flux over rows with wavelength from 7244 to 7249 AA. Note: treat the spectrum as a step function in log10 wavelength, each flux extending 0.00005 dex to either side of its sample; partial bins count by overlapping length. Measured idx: 27.49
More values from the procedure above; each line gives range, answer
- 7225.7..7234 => 28.04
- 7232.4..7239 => 27.78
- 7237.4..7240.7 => 27.98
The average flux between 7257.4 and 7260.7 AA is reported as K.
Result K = 27.3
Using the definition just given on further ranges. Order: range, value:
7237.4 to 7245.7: 27.9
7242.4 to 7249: 27.6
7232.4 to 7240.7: 27.8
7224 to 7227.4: 27.8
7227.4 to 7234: 27.8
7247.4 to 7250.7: 27.4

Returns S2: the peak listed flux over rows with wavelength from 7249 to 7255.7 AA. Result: 27.88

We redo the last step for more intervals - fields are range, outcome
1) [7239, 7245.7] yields 28.3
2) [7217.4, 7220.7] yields 27.63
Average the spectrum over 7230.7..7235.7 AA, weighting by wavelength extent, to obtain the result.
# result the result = 27.8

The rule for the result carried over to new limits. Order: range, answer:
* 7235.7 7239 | 27.7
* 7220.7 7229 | 27.9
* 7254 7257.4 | 27.9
